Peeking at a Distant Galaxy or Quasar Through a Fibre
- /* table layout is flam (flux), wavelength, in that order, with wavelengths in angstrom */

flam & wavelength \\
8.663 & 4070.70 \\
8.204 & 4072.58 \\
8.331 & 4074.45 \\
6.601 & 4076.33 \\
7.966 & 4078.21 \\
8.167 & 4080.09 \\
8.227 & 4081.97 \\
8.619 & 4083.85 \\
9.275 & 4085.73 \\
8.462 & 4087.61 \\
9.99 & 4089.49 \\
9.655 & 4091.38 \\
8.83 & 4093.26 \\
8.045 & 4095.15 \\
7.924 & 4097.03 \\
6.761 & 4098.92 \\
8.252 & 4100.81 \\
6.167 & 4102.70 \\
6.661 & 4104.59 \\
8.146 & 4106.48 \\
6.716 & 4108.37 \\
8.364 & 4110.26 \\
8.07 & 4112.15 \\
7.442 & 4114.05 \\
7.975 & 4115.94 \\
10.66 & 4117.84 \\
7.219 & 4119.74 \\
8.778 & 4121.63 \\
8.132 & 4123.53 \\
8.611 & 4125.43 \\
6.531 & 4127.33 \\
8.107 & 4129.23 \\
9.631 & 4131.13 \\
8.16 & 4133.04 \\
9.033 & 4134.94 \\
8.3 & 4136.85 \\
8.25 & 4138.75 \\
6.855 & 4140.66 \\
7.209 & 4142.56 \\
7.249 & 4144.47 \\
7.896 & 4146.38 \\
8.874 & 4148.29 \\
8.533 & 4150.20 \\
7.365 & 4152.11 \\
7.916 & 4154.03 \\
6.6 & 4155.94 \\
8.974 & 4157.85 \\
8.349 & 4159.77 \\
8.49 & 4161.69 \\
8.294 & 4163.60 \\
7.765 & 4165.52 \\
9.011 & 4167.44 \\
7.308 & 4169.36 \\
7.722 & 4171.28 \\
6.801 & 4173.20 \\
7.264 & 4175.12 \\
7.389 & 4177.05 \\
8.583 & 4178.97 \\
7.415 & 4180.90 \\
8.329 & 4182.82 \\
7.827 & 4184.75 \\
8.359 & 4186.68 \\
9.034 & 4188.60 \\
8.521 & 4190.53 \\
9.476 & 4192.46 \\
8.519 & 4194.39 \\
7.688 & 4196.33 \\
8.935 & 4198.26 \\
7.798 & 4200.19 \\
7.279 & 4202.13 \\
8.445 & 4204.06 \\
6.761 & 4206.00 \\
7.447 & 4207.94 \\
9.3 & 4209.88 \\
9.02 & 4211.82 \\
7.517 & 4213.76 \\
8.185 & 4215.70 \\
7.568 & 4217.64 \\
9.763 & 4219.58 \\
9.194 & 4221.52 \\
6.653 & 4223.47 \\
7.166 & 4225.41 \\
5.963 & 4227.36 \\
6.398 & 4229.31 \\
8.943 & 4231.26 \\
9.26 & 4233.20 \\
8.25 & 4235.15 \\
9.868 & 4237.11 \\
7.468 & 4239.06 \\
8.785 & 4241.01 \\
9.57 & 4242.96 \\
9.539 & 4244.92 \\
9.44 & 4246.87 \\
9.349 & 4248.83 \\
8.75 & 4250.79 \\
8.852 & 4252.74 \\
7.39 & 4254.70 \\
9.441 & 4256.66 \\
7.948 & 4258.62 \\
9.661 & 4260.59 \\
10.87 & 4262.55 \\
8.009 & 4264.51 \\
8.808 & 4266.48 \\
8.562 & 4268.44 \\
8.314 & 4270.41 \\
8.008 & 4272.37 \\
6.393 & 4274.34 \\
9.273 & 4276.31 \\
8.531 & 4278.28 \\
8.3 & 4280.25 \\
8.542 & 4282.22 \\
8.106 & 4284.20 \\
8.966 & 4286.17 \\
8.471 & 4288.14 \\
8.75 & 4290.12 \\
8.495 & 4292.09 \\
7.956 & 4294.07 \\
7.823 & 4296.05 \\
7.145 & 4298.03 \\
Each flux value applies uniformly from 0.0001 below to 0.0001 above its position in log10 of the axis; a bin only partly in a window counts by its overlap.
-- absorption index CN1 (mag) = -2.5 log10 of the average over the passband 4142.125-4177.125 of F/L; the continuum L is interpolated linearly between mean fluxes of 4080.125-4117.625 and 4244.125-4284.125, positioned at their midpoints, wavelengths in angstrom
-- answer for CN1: 0.06 mag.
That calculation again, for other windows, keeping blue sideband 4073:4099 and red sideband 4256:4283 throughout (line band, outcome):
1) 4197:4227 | 0.07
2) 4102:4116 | 0.14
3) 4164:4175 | 0.10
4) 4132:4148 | 0.07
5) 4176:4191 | 0.04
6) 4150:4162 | 0.07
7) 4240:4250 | -0.09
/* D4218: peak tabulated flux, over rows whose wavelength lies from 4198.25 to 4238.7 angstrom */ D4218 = 9.868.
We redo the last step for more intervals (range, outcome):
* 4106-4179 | 10.66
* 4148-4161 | 8.974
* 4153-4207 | 9.476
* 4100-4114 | 8.364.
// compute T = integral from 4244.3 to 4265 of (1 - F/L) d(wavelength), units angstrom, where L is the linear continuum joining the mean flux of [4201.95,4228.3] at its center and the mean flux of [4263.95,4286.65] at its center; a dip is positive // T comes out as -2.2 angstrom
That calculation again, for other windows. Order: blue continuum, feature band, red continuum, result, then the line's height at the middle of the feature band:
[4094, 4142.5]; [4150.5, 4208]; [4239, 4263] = 3.0 angstrom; 8.44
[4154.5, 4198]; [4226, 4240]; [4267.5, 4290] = 0.4 angstrom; 8.22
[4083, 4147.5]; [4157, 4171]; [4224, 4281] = 0.0 angstrom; 8.26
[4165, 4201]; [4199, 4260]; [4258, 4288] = 0.2 angstrom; 8.34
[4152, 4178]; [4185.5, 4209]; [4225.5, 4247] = -0.3 angstrom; 8.08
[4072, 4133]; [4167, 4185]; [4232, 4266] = 1.7 angstrom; 8.55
